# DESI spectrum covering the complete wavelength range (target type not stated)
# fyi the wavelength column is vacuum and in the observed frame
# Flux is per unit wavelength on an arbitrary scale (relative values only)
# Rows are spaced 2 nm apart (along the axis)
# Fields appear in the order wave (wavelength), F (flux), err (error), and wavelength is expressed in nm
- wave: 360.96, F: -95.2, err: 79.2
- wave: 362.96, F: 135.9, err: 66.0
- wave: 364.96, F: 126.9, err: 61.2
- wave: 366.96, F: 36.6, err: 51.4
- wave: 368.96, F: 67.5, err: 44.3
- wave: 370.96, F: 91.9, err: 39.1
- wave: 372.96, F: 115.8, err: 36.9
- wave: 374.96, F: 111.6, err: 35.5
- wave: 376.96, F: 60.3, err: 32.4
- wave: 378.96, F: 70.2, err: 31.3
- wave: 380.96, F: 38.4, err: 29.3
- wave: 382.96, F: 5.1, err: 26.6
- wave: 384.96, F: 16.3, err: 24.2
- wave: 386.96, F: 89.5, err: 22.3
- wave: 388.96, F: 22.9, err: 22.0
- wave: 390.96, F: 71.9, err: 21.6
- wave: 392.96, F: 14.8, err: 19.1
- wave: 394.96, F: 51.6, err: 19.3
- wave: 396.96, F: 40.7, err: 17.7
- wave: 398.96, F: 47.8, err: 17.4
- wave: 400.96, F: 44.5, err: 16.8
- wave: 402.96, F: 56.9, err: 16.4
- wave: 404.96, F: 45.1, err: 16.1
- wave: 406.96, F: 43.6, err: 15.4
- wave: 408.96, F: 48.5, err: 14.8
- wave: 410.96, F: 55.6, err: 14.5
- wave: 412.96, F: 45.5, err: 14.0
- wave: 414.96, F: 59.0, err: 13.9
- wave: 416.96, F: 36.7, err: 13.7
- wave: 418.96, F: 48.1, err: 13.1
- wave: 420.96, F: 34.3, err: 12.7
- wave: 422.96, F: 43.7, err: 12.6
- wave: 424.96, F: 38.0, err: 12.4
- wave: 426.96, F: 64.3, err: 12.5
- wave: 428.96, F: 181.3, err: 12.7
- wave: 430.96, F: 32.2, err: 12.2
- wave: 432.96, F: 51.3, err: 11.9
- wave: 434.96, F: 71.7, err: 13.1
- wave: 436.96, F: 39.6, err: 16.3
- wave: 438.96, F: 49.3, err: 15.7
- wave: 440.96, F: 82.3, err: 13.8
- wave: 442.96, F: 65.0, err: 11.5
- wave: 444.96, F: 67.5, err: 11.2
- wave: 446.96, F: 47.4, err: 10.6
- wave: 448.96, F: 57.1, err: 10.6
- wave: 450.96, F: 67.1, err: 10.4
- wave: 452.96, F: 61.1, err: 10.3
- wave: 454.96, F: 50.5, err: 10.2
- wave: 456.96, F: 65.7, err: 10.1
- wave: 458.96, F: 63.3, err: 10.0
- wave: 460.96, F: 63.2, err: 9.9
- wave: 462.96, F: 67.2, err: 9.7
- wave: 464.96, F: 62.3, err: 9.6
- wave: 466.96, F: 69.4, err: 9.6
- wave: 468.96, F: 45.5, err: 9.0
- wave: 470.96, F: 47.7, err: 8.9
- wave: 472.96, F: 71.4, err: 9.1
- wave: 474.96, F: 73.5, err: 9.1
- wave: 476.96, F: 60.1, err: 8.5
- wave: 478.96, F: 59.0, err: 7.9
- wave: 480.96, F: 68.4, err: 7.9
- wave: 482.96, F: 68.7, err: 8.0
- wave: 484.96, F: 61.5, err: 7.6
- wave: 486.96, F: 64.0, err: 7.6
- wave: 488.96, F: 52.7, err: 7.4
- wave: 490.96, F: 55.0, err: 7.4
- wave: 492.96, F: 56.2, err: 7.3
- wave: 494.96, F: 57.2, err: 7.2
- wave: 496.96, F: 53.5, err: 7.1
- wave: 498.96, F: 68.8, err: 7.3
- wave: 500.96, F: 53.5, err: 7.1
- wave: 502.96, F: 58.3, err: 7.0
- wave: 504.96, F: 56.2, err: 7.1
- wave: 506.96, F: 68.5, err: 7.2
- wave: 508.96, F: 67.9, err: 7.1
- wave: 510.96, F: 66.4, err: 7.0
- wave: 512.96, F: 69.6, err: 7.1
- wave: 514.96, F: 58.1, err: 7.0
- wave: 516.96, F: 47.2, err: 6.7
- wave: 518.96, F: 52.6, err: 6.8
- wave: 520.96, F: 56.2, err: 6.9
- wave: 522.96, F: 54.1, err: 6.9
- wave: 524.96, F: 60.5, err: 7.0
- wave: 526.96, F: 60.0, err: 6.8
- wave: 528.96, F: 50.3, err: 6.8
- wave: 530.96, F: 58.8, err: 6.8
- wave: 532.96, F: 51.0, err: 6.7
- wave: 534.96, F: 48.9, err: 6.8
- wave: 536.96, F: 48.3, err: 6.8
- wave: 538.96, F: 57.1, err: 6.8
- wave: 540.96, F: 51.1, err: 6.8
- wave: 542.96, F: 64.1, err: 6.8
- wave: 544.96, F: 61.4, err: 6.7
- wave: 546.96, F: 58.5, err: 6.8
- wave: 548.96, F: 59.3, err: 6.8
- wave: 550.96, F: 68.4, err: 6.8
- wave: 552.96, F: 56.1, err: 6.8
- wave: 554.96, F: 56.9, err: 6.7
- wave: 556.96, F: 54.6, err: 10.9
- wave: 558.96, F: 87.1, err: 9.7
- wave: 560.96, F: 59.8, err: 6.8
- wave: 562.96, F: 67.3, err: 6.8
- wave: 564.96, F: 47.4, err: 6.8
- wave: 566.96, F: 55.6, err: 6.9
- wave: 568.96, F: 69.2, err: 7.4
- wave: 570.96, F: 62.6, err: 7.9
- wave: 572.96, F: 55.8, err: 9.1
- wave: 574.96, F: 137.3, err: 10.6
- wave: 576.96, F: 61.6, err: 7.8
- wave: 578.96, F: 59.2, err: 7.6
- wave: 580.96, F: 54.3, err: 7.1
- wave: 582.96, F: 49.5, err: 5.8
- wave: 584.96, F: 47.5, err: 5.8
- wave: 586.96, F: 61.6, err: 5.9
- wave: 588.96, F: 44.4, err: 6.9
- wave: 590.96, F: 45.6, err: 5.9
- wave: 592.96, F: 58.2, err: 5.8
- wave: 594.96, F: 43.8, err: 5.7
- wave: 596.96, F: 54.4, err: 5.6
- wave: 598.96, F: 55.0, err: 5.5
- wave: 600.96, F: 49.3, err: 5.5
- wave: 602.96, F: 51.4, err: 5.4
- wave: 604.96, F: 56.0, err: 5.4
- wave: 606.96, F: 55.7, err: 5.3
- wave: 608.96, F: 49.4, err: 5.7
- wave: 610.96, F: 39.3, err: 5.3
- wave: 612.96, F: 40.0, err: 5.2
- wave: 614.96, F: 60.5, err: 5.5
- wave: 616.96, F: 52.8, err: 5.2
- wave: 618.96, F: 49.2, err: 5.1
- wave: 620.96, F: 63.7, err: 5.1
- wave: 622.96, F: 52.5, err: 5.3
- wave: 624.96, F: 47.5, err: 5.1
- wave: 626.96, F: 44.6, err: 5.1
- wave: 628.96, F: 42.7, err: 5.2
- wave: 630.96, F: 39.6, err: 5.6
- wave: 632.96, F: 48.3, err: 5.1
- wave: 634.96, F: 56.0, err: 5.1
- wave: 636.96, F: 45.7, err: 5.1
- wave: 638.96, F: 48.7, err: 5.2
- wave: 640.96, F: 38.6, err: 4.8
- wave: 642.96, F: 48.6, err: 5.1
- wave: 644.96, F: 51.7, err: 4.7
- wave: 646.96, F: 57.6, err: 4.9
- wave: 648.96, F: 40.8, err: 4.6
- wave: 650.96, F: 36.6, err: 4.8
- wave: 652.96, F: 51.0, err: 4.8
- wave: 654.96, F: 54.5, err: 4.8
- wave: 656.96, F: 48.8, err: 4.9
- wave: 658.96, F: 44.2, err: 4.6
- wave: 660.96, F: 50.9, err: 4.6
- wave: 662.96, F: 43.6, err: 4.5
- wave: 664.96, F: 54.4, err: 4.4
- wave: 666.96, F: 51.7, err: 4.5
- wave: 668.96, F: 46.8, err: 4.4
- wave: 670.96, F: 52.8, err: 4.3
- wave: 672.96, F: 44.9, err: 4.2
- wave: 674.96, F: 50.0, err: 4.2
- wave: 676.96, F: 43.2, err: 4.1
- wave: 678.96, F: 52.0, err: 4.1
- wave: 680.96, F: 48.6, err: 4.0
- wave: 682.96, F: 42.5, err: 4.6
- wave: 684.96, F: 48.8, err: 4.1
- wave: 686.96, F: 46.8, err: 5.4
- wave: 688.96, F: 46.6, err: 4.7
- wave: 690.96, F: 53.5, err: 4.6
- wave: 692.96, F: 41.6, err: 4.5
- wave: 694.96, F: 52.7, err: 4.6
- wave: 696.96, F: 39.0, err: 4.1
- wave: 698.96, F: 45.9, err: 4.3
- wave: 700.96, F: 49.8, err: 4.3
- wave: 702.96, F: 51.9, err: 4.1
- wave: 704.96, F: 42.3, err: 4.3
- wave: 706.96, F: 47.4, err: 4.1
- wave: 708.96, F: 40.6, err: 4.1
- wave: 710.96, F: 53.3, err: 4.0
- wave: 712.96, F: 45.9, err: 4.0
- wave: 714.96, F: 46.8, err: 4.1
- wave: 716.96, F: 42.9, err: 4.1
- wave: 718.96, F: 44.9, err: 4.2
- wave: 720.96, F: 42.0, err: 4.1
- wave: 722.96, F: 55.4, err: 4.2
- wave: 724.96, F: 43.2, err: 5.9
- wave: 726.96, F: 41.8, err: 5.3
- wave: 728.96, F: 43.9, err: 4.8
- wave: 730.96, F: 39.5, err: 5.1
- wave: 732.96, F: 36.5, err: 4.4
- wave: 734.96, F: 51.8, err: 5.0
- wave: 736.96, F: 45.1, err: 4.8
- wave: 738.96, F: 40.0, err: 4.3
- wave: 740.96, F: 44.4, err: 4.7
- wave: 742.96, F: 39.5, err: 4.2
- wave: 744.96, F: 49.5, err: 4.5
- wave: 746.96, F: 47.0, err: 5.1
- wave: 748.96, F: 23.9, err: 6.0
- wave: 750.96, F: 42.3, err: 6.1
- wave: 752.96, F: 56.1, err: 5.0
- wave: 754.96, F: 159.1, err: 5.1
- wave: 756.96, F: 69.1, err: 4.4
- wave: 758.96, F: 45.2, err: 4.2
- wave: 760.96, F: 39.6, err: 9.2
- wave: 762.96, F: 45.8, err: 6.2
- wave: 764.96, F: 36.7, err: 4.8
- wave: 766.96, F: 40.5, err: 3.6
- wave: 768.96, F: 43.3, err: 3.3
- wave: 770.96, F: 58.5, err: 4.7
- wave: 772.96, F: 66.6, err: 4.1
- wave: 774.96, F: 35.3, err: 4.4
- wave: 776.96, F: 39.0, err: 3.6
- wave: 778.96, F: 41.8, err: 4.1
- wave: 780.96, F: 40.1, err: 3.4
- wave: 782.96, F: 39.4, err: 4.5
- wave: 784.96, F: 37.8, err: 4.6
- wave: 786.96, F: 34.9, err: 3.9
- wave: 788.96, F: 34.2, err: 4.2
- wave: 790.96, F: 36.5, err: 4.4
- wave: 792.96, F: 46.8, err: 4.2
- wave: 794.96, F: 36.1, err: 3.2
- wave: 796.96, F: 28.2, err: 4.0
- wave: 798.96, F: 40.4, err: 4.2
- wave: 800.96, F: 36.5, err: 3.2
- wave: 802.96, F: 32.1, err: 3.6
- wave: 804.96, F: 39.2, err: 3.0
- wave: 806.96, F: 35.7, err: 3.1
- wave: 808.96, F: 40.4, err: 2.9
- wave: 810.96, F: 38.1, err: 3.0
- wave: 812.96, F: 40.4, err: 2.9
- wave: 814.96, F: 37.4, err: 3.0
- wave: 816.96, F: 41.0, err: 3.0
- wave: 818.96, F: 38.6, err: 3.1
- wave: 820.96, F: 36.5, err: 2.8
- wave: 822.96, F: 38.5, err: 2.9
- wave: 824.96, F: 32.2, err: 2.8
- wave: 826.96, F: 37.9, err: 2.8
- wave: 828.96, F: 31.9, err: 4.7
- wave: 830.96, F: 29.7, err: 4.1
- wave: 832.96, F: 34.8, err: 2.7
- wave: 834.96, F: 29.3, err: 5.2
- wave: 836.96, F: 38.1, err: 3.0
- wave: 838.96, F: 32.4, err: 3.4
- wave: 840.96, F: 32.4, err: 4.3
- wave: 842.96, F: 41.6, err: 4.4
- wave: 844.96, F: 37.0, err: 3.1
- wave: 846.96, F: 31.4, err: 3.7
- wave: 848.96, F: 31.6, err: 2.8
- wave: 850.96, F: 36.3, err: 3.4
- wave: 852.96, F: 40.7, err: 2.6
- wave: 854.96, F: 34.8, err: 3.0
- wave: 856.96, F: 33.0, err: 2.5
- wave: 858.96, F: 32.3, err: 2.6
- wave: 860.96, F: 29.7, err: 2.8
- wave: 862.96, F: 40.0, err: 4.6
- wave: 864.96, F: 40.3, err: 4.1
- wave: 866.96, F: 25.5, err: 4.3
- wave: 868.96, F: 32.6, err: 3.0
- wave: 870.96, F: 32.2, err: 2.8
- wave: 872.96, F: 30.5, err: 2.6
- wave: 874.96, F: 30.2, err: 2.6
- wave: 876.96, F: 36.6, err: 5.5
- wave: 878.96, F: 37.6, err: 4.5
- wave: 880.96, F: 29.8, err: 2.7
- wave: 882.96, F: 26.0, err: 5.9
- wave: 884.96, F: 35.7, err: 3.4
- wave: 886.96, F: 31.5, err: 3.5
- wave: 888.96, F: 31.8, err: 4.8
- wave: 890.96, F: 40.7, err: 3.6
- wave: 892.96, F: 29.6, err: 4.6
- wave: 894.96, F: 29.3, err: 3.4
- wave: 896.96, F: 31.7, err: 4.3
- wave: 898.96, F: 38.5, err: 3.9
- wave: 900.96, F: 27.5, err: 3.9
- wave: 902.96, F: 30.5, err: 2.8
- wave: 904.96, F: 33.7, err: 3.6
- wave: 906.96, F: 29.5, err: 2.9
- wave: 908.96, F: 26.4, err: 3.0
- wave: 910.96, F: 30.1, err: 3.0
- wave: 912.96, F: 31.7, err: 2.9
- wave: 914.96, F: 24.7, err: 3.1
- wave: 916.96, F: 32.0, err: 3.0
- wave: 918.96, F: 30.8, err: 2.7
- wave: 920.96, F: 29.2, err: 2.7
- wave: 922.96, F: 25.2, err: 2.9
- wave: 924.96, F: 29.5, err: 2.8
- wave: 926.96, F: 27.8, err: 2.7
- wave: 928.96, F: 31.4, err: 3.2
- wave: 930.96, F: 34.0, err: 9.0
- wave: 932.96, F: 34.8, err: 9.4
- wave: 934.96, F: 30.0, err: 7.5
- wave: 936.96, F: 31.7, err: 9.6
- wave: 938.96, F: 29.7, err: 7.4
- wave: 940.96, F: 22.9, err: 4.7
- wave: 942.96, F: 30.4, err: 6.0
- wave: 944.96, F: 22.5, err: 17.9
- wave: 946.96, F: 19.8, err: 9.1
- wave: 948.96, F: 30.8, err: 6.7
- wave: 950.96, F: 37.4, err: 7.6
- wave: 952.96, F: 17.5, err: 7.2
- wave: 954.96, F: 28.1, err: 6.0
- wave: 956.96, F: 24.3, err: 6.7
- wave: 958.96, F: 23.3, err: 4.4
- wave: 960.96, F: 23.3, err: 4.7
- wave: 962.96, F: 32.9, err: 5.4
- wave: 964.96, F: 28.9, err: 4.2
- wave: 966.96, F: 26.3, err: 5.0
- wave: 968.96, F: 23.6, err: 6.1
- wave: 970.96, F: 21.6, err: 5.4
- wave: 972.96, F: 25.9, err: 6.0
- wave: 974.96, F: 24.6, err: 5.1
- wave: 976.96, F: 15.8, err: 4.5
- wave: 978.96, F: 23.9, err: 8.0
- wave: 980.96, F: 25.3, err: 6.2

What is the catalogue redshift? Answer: 0.149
